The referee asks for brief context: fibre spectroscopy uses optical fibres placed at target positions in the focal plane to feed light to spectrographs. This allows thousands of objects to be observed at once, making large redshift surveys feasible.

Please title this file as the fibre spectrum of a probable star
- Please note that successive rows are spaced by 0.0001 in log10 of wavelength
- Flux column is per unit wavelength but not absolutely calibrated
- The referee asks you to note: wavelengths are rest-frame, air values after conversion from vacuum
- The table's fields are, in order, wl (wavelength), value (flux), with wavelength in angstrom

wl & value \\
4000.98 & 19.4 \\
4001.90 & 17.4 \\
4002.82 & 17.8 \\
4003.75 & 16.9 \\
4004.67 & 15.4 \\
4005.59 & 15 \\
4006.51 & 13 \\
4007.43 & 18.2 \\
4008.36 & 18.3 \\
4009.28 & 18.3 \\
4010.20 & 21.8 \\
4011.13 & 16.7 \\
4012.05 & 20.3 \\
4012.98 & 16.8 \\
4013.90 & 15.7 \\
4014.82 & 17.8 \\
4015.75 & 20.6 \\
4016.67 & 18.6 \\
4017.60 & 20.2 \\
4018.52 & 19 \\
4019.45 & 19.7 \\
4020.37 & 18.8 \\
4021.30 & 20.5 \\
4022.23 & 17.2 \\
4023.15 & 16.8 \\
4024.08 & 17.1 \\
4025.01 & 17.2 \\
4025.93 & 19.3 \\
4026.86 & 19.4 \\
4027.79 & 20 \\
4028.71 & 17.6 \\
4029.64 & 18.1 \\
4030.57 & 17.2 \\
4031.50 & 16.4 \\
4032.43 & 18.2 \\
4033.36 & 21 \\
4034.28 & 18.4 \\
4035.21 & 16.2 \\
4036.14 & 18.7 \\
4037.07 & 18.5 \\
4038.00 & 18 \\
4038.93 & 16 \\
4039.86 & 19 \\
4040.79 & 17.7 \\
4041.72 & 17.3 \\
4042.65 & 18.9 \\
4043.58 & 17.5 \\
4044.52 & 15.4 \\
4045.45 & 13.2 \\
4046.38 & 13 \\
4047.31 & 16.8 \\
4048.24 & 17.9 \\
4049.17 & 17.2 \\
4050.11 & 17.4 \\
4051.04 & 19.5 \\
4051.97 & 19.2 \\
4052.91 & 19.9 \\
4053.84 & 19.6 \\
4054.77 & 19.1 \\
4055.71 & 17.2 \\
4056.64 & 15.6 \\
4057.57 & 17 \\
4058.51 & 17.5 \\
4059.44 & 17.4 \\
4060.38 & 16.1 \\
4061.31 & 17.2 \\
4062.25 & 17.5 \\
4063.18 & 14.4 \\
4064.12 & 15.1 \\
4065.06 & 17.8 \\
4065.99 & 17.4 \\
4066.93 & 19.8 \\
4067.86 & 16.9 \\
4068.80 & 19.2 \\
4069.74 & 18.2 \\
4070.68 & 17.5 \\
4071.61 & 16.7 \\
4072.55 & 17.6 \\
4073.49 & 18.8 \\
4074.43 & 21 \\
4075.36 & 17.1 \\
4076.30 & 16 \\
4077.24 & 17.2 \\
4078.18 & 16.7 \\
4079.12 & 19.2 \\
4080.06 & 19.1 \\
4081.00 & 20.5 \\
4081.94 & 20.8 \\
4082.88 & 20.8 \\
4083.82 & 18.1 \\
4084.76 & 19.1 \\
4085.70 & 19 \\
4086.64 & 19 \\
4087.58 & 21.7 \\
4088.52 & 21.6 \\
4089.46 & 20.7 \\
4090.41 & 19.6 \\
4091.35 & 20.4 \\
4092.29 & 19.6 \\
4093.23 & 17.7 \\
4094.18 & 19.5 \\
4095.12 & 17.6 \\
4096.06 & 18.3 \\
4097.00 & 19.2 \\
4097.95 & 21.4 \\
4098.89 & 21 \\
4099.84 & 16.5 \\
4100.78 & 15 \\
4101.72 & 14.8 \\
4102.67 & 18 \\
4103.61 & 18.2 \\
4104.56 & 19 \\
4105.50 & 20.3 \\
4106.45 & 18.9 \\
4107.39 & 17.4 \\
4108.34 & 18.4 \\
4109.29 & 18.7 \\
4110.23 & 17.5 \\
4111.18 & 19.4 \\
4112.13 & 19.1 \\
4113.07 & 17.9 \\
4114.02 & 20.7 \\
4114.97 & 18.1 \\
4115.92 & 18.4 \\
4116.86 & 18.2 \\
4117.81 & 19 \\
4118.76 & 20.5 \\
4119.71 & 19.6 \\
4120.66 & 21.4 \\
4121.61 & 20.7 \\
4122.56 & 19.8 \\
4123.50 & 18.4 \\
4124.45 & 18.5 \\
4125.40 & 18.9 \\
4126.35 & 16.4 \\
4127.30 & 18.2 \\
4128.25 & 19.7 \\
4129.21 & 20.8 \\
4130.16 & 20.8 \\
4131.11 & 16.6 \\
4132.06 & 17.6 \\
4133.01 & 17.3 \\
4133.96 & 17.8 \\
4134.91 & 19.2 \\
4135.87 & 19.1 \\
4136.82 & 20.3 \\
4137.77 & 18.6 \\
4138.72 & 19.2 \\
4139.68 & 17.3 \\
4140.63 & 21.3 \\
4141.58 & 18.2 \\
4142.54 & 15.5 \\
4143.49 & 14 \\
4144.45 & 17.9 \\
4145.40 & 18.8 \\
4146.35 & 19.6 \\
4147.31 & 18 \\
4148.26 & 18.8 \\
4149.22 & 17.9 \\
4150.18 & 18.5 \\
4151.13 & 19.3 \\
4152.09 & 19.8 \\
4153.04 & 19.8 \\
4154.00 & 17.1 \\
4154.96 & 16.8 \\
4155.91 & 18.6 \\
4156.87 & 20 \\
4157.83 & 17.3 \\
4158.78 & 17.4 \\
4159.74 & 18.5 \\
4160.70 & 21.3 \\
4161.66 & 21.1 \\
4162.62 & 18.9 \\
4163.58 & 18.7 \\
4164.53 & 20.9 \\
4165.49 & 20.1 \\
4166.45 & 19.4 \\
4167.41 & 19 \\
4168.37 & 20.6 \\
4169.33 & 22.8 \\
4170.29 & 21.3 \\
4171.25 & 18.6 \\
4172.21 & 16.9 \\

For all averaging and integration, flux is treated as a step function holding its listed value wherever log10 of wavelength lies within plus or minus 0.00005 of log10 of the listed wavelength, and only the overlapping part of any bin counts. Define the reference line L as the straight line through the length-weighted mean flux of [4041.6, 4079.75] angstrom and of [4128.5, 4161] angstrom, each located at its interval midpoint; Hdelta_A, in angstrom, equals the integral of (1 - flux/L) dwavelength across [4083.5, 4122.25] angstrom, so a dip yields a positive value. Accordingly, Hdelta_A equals -2.3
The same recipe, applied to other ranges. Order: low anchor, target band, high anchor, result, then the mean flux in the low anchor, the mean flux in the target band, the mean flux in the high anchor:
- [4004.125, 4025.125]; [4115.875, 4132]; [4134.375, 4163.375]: -0.6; 18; 19.2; 18.6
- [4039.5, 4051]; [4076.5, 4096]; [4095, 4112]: -1.6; 16.9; 19.3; 18.3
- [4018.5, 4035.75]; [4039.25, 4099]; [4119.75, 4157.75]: 0.8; 18.3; 18.2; 18.6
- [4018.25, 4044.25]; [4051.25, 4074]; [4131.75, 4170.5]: 0.9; 18.2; 17.6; 18.9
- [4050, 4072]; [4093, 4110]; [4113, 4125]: 0.5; 17.6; 18.3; 19.4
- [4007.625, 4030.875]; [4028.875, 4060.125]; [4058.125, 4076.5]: 0.7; 18.5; 17.6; 17.5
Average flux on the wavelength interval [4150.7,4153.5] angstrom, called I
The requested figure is 19.7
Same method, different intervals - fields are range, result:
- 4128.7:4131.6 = 19.4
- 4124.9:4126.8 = 17.7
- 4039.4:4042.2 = 18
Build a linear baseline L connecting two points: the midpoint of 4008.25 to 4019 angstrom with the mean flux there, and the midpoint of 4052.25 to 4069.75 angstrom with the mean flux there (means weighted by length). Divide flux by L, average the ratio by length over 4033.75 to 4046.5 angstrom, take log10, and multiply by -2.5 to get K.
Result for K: 0.06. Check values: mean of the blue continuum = 18.7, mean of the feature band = 17.1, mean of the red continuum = 17.5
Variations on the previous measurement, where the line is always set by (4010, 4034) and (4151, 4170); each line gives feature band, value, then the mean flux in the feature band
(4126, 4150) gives 0.05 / 18.4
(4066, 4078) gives 0.05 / 17.9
